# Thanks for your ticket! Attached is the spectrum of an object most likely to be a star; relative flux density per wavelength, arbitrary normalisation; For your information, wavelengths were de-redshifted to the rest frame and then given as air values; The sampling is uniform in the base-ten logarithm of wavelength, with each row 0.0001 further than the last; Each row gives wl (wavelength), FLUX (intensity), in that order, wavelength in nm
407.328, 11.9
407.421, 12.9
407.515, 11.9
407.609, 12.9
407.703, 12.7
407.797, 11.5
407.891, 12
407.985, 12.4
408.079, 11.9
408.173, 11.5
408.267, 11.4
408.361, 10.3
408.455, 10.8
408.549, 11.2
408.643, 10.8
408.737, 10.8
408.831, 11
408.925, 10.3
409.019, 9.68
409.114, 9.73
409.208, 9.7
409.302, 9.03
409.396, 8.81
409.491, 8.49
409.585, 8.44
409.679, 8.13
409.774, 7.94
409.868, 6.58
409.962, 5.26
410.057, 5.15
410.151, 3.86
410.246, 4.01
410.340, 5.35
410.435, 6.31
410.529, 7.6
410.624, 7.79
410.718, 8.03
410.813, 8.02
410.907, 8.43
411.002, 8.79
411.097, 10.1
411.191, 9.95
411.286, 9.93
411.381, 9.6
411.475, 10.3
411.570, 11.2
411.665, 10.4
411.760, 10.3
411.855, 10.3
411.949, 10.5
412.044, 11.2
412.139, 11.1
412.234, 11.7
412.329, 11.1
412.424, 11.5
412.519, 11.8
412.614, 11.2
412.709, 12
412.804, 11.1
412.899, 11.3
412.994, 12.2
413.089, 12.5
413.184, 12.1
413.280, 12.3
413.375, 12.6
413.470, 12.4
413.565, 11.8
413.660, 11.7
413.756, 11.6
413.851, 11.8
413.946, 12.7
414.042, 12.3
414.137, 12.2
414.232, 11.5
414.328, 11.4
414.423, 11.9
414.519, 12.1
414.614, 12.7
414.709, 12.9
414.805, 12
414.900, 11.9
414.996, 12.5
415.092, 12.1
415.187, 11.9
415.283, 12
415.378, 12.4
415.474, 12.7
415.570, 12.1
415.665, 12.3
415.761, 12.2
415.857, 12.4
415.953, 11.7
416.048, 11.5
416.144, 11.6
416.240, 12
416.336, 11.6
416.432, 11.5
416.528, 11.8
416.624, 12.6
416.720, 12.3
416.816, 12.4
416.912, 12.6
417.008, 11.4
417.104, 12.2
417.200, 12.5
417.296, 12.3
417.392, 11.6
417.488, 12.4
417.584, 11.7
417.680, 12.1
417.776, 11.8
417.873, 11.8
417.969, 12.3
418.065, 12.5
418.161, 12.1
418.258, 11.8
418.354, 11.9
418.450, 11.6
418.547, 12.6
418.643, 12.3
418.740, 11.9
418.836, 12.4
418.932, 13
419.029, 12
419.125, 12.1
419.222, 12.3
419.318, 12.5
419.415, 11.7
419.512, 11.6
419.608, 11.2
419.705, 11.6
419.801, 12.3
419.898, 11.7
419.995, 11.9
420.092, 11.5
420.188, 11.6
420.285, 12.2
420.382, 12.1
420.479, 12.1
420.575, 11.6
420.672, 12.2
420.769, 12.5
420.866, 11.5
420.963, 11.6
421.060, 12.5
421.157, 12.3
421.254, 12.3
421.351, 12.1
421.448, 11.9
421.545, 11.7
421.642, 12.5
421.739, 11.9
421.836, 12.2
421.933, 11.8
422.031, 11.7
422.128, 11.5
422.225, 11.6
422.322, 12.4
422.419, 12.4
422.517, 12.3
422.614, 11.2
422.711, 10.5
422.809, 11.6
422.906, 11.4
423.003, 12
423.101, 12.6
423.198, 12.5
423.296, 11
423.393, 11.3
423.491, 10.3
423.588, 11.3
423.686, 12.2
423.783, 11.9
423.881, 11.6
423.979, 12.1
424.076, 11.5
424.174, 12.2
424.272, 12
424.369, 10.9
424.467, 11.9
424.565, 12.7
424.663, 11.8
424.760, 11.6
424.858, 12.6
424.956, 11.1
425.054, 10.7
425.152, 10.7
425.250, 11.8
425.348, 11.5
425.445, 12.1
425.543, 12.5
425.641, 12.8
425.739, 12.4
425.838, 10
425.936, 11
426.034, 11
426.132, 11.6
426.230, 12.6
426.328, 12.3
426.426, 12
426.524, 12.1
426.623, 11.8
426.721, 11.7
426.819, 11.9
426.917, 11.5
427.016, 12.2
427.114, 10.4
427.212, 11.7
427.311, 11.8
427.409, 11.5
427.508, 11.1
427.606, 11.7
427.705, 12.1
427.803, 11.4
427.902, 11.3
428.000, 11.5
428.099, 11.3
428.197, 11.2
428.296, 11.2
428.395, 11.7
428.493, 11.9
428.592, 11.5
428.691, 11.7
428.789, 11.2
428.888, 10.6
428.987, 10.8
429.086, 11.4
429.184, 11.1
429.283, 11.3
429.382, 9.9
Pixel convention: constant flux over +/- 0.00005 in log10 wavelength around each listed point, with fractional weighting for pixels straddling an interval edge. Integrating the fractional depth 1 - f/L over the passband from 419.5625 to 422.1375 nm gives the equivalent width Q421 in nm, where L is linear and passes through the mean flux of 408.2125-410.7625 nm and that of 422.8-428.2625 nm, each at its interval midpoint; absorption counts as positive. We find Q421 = -0.29 nm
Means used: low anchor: 8.4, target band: 11.9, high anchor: 11.7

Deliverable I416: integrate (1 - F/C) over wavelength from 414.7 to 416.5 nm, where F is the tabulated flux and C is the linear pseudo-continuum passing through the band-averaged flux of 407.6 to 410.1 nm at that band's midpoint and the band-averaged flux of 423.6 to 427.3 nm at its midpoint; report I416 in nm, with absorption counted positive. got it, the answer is -0.24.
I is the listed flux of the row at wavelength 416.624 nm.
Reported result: 12.6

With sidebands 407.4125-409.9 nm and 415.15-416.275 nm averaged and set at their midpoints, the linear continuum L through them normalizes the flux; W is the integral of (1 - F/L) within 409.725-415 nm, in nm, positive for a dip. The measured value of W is 0.50 nm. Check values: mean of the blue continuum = 10.5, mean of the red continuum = 12.1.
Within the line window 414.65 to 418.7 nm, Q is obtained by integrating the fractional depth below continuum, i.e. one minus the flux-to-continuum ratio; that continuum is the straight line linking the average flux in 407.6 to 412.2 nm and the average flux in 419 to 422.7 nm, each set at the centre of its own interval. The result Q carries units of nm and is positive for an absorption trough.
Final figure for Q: -0.42 nm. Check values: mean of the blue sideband 9.39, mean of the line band 12.1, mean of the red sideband 11.9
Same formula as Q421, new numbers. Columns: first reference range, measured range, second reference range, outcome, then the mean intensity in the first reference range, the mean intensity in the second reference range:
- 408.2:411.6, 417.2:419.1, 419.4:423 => -0.19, 8.69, 11.9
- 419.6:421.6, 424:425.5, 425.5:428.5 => 0.01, 11.9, 11.6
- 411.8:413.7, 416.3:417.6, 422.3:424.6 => -0.05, 11.6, 11.7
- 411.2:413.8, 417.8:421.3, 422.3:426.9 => -0.15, 11.3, 11.7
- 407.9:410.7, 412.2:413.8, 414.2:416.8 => -0.16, 8.8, 12.1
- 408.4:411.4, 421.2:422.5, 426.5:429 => -0.19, 8.42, 11.5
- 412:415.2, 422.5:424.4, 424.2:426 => 0.01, 11.9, 11.7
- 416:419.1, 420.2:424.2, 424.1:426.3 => 0.00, 12.1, 11.7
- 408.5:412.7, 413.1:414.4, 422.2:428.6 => -0.32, 9.15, 11.7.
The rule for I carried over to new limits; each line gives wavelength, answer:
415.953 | 11.7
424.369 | 10.9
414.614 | 12.7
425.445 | 12.1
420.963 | 11.6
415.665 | 12.3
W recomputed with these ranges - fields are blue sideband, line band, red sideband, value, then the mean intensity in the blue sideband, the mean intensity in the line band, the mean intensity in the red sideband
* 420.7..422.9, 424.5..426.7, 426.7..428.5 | -0.02 nm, 11.9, 11.8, 11.5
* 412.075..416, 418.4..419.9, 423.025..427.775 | -0.03 nm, 12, 12.1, 11.7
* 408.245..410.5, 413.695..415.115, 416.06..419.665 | -0.21 nm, 8.42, 12.1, 12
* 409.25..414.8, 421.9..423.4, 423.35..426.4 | -0.05 nm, 10.1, 11.7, 11.7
